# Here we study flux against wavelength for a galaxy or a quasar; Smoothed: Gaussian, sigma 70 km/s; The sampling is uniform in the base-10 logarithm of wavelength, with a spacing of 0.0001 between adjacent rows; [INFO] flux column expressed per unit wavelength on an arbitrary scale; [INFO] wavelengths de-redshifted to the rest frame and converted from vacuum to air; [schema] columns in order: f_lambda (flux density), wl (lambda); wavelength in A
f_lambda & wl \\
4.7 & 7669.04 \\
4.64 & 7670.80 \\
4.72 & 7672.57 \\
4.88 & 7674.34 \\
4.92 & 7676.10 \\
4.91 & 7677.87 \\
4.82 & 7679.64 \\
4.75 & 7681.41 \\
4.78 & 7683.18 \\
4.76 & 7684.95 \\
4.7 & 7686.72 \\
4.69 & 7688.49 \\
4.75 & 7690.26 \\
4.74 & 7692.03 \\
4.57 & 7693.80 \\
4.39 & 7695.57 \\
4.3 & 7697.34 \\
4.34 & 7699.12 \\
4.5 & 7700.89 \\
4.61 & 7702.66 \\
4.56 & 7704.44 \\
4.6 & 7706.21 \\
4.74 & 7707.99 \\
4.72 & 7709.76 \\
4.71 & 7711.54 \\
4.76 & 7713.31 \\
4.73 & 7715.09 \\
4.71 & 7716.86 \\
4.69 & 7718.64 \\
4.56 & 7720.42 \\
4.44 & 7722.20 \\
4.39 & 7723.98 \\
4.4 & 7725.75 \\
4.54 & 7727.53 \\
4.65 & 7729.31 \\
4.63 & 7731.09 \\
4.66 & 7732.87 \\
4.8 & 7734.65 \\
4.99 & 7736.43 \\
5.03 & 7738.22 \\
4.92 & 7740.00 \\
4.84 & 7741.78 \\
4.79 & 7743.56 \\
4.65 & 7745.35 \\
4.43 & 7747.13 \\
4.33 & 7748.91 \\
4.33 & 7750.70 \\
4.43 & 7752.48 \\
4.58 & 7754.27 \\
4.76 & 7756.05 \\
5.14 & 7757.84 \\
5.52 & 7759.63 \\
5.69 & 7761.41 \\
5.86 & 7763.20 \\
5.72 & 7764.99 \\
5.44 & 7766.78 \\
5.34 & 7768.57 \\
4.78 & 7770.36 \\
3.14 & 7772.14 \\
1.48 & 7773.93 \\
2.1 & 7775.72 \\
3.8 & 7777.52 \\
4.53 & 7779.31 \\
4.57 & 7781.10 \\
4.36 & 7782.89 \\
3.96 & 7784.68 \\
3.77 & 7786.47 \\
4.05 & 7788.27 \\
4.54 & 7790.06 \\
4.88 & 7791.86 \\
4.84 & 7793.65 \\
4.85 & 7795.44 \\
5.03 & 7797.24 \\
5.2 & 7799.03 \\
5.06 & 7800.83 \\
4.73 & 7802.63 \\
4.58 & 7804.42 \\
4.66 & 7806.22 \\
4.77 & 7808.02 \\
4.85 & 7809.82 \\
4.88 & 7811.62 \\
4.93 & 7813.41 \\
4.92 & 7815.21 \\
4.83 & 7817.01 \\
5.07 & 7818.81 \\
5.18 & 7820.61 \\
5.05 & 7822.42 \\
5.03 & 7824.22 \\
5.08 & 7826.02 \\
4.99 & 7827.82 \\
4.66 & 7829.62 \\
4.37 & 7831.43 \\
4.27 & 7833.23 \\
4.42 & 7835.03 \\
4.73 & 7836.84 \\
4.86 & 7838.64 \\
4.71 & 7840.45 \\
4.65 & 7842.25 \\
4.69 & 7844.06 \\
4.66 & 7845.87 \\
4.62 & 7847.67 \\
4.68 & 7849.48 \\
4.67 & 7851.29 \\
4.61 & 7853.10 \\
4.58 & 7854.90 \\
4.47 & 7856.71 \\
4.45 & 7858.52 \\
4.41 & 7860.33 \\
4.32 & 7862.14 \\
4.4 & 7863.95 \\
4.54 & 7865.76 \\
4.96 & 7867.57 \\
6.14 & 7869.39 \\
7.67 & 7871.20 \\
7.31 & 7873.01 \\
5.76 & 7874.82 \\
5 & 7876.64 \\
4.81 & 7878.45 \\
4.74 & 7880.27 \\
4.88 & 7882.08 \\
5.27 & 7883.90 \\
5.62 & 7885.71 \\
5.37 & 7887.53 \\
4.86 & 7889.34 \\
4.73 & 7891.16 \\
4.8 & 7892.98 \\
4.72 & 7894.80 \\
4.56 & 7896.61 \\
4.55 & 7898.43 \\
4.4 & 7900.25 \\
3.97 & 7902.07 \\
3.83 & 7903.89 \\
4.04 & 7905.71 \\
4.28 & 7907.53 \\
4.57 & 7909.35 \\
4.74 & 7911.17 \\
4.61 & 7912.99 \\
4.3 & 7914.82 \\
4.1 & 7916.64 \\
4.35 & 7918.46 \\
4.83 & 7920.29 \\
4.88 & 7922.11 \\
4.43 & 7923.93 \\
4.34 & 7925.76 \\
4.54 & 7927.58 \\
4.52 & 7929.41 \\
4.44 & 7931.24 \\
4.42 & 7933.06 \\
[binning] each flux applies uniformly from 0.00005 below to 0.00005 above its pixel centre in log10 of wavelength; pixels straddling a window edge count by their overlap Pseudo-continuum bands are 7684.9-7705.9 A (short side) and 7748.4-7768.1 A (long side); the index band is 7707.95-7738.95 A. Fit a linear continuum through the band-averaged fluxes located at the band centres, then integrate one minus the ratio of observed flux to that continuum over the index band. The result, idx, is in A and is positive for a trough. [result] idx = 0.8 A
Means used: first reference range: 4.57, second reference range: 5.09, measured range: 4.67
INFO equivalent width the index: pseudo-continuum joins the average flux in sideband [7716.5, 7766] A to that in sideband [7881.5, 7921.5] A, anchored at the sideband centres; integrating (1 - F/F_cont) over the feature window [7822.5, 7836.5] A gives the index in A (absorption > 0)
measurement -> 0.0 A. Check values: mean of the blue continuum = 4.81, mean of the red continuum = 4.61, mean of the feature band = 4.71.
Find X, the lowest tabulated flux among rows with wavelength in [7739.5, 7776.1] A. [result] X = 1.48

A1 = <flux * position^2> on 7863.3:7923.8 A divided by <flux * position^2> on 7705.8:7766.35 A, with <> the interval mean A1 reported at 1.06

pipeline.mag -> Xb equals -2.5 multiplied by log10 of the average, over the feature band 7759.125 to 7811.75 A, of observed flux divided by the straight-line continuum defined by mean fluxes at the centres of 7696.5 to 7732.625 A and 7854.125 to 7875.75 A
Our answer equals 0.08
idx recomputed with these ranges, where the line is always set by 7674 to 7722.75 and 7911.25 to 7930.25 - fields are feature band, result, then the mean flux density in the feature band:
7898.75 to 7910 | 0.8 A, 4.19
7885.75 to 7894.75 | -0.9 A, 4.98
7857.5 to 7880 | -3.7 A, 5.29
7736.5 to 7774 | -1.4 A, 4.8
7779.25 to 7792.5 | 0.8 A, 4.31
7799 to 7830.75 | -2.3 A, 4.9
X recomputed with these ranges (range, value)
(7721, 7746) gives 4.39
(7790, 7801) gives 4.54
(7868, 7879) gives 4.81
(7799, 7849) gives 4.27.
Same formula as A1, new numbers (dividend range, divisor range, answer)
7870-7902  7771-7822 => 1.21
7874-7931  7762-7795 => 1.11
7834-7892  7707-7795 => 1.12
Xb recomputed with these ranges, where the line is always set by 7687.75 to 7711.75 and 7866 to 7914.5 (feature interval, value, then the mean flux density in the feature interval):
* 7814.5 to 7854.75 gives 0.03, 4.76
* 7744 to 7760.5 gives 0.00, 4.69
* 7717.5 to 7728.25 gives 0.03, 4.51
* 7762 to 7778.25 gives 0.13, 4.21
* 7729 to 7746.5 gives -0.03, 4.79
